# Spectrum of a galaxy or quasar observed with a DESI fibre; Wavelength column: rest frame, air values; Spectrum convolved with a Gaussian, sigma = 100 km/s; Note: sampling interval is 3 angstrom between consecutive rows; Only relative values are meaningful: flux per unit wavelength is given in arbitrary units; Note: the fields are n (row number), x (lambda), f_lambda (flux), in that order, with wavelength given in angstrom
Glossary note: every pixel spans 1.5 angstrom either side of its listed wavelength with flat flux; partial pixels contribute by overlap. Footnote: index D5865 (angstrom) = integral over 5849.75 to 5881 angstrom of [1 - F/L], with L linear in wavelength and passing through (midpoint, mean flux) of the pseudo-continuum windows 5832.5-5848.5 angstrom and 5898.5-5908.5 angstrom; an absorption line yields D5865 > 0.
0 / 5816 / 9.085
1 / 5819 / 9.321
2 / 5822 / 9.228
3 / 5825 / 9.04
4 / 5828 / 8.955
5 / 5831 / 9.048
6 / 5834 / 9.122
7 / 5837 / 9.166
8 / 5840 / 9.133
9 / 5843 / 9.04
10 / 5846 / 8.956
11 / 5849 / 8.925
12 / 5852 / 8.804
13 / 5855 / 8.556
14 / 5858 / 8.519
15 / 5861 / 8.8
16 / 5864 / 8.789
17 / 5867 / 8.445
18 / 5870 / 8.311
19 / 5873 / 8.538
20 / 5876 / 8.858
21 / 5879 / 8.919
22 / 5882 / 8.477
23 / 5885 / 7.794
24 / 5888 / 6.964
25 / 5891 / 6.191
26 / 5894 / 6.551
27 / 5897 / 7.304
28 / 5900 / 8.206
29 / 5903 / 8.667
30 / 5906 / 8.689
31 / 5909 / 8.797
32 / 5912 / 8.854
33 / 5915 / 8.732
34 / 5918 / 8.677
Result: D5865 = 0.73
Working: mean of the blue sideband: 9.07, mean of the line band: 8.66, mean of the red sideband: 8.55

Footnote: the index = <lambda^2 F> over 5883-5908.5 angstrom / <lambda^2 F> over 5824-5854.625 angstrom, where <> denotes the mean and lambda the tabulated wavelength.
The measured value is 0.9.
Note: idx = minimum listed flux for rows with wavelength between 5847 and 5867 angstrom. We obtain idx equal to 8.445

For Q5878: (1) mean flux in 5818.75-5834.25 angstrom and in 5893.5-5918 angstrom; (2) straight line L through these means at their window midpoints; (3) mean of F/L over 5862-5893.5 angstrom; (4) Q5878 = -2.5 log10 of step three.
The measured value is 0.07 mag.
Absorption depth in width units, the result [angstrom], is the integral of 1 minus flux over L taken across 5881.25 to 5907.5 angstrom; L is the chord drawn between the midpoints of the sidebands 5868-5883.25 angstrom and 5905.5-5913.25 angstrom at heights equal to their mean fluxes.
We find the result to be 3.3 angstrom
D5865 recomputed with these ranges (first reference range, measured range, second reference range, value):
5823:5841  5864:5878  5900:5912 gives 0.45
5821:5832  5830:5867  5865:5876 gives -0.42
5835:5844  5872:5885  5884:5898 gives -2.00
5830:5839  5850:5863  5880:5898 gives -0.50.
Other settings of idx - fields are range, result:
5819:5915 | 6.191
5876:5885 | 7.794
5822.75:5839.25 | 8.955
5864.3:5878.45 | 8.311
